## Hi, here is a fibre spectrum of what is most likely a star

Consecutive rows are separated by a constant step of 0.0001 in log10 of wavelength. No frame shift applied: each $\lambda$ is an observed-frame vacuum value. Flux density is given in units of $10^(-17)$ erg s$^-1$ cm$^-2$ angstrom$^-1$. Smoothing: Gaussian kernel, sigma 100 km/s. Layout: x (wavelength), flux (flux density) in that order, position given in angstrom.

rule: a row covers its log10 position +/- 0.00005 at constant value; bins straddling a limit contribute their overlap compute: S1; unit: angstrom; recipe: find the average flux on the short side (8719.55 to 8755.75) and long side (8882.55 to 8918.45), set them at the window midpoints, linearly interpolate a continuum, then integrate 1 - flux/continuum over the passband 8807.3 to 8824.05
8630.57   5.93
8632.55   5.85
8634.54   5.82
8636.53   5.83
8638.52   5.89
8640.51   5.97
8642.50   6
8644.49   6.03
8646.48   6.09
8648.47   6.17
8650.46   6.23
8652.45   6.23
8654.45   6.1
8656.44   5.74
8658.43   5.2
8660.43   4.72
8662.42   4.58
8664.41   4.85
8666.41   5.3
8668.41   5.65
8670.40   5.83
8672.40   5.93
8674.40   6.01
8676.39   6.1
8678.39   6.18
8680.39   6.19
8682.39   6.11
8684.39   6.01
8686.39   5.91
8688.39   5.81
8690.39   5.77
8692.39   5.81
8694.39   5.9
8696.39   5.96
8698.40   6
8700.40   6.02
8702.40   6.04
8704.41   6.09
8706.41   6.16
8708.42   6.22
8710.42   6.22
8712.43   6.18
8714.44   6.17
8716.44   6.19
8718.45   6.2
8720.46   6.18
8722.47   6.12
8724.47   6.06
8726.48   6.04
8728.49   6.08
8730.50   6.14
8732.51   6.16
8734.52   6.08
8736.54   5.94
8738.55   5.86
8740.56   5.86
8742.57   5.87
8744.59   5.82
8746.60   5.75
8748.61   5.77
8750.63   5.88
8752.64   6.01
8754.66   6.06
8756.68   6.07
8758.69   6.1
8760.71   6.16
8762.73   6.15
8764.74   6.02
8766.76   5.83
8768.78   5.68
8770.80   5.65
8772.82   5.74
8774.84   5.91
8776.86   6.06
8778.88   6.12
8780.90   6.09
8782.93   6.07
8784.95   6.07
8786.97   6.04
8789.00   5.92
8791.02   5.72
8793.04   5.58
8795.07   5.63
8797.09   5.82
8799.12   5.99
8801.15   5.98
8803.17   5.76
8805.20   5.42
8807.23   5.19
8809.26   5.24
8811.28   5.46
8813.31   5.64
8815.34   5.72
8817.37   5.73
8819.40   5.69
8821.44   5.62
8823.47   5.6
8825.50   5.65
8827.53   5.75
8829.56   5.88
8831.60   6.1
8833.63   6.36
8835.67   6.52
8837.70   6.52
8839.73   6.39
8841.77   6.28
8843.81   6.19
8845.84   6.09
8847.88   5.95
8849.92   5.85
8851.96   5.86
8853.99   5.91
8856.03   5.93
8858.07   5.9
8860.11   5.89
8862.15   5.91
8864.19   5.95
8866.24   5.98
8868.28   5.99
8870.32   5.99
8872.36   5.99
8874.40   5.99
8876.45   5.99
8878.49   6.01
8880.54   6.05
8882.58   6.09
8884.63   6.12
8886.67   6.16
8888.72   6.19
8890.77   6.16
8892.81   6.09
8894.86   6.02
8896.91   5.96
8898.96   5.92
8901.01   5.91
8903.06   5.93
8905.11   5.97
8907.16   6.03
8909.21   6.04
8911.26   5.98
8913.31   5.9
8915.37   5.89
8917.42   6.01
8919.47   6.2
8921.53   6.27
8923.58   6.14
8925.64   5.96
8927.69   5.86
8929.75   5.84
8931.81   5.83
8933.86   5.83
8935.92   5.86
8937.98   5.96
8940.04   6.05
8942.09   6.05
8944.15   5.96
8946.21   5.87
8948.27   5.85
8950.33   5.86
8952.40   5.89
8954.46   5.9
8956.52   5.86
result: 1.2 angstrom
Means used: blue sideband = 5.98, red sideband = 6.02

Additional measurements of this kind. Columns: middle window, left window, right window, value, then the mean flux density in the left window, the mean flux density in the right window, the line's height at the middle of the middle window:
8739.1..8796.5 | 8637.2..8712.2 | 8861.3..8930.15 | 0.16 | 5.87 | 6.02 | 5.93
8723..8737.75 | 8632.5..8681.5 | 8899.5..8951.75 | -0.61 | 5.78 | 5.96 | 5.83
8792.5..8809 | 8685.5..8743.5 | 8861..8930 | 1.02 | 6.04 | 6.02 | 6.03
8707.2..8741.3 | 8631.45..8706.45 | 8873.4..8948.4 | -1.30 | 5.84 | 6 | 5.88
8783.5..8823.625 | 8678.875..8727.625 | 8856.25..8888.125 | 2.18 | 6.06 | 6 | 6.02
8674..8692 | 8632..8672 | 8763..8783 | -0.76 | 5.7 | 5.92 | 5.76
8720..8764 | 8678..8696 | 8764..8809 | -0.92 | 5.96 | 5.82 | 5.88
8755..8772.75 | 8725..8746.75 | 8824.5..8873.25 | 0.11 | 5.97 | 6.04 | 5.99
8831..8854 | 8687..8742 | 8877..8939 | -0.62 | 6.04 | 6.01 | 6.02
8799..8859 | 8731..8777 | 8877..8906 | 1.21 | 5.93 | 6.04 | 5.99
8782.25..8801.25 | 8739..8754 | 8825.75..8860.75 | 0.27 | 5.86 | 6.07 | 5.96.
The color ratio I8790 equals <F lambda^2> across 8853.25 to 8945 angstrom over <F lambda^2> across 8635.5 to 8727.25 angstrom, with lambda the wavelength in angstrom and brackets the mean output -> 1.1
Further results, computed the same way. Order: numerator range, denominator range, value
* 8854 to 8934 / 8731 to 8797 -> 1.04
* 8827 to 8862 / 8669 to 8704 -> 1.06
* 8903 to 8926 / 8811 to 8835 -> 1.06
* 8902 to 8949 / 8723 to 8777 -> 1.04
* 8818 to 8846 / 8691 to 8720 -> 1.02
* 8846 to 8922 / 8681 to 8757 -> 1.04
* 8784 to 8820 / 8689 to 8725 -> 0.96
